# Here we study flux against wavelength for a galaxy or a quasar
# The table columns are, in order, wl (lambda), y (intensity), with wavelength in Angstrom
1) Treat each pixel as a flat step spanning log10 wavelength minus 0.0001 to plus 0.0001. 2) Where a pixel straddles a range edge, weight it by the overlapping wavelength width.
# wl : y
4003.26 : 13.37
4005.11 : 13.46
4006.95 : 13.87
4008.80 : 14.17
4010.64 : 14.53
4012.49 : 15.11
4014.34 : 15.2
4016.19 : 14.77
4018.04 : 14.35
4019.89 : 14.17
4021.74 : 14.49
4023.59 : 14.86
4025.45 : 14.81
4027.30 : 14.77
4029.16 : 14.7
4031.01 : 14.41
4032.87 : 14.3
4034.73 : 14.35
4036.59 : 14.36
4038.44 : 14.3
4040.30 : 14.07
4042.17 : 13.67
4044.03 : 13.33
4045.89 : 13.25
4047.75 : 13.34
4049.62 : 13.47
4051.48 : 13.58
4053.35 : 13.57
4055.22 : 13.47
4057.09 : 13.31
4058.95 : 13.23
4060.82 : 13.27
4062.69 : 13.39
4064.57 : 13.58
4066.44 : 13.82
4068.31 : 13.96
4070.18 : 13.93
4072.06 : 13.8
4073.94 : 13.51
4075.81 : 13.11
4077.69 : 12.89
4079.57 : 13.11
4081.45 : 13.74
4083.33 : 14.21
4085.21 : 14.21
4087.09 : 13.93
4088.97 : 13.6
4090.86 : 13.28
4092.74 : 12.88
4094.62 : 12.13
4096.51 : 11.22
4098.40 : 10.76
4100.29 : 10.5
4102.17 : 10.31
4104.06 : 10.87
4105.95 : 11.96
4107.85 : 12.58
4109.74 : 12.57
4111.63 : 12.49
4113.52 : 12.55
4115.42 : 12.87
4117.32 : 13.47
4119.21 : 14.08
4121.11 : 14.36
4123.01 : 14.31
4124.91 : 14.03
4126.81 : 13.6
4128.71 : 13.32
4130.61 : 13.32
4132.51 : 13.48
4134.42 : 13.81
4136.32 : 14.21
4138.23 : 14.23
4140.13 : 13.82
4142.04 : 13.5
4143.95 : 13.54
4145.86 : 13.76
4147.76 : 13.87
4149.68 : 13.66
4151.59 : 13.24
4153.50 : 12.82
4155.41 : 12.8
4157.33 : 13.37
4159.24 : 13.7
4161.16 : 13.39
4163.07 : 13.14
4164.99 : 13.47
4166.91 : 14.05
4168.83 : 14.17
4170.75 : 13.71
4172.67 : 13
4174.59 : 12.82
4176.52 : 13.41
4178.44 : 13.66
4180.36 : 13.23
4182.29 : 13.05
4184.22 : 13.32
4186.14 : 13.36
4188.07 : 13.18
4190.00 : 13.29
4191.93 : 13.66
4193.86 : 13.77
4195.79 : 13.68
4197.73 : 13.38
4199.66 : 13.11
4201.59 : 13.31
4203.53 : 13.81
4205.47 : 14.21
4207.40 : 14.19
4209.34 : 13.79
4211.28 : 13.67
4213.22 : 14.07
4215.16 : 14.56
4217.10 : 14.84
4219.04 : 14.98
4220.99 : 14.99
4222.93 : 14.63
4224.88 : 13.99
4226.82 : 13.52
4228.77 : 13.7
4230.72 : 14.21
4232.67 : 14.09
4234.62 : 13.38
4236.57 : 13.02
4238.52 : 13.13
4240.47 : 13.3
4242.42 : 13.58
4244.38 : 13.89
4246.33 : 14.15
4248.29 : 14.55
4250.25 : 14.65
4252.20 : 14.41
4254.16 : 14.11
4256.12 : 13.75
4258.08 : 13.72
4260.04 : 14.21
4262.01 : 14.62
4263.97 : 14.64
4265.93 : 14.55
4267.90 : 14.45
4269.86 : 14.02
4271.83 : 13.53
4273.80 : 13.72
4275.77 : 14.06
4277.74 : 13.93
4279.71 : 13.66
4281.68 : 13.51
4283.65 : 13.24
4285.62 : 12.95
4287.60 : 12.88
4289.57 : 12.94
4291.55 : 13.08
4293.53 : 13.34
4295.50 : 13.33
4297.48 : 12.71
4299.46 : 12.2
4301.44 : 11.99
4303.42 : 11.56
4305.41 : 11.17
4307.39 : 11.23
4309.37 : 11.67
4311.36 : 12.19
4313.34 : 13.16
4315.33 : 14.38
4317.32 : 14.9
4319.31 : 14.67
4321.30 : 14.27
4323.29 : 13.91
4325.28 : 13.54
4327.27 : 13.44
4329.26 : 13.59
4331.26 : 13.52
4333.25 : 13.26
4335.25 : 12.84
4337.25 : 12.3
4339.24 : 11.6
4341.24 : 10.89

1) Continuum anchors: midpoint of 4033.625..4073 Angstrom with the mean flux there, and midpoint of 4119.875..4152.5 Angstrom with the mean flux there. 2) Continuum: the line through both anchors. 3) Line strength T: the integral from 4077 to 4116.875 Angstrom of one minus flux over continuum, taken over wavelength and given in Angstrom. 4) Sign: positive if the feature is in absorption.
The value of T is 3.5 Angstrom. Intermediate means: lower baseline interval 13.7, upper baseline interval 13.8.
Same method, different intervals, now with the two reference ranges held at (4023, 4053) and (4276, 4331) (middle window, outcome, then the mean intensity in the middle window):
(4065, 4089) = 0.4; 13.7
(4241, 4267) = -1.8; 14.2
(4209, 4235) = -1.5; 14.2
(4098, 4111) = 2.3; 11.4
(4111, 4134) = 0.4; 13.5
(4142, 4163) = 0.4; 13.4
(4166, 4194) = 0.3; 13.4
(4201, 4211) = -0.3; 13.9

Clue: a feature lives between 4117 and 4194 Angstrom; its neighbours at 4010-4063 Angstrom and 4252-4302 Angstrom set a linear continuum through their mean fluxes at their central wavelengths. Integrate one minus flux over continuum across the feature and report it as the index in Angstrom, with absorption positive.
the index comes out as 1.6 Angstrom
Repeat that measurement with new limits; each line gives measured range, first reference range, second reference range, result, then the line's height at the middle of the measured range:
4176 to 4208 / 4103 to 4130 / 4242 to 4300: -0.2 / 13.4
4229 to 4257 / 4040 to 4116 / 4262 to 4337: -1.4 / 13.2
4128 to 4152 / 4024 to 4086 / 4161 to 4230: 0.1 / 13.8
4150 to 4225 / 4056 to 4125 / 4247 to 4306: -2.1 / 13.3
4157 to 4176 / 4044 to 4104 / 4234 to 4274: 0.1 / 13.5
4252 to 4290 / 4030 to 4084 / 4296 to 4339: -2.2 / 13.1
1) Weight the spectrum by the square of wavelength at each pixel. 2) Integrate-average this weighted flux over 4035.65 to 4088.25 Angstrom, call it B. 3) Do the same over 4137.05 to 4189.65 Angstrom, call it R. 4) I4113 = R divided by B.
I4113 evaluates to 1.0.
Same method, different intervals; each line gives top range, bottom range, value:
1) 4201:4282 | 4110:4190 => 1.09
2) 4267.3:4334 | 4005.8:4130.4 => 1.10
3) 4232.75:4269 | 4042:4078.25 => 1.14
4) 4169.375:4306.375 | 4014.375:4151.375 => 1.09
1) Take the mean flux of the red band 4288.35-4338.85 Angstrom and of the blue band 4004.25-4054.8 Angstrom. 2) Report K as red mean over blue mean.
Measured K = 0.92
